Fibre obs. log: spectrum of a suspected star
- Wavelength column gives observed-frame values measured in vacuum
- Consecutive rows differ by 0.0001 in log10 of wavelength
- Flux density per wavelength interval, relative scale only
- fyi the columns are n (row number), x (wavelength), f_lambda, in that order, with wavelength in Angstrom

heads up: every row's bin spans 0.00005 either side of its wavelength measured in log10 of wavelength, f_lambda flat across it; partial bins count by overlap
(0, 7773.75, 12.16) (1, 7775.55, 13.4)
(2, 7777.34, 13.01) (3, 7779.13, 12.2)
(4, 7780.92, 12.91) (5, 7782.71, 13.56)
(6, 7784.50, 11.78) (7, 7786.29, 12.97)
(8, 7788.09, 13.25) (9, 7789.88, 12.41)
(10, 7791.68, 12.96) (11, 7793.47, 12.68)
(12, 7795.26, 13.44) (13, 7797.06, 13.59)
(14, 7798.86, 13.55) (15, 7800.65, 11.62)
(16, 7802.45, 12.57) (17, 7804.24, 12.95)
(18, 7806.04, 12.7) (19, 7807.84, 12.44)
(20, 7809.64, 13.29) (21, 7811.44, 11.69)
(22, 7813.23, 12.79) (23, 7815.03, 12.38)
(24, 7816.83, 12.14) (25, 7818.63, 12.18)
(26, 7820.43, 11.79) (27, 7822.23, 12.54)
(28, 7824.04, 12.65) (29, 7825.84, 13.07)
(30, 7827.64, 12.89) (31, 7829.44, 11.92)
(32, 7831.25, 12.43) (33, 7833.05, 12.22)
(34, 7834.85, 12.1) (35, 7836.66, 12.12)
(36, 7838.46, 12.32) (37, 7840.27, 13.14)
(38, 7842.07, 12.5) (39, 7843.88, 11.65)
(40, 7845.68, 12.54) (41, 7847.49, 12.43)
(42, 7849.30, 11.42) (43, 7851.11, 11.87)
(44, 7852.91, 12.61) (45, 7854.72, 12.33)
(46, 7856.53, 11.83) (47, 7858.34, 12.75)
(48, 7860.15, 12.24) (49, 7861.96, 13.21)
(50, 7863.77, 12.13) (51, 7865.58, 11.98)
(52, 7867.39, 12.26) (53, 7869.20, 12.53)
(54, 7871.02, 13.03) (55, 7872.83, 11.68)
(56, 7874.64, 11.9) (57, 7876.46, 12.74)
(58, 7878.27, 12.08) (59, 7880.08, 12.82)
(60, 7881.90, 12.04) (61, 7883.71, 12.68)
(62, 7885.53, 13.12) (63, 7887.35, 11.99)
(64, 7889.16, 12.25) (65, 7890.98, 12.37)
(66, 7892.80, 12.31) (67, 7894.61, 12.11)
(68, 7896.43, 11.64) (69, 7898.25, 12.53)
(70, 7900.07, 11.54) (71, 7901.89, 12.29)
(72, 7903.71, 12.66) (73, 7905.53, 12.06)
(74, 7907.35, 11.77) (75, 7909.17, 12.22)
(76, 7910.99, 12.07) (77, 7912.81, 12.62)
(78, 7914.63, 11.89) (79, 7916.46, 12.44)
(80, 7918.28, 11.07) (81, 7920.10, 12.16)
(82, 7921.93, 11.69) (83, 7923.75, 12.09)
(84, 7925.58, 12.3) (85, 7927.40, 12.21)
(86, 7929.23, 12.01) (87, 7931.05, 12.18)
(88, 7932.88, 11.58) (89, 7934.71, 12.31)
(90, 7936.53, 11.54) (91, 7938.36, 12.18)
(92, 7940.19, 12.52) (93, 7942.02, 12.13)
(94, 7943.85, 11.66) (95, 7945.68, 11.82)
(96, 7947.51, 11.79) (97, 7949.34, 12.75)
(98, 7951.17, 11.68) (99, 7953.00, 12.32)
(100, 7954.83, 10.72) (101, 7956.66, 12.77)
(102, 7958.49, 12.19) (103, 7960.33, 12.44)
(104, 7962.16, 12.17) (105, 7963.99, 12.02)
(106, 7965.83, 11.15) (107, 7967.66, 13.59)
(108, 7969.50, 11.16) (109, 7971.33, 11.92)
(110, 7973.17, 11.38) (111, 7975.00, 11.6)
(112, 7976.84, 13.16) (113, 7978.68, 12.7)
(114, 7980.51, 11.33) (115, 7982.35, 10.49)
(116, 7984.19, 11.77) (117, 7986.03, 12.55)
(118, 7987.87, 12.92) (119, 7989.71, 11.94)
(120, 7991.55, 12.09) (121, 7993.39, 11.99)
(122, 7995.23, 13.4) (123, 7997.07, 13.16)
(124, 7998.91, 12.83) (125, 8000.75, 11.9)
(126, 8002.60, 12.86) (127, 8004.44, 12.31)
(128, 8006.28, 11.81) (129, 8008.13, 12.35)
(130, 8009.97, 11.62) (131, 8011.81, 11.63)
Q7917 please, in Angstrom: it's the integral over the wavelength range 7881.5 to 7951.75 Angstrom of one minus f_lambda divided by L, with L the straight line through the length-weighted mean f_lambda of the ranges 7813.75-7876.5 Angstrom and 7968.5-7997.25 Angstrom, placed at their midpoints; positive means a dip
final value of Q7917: 0.5 Angstrom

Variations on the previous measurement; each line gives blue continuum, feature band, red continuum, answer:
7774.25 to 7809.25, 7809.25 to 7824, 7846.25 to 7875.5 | 0.3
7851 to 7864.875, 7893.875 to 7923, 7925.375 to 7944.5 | 0.3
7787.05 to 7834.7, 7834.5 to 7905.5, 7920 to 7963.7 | 0.3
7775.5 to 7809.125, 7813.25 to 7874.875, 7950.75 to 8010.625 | 1.5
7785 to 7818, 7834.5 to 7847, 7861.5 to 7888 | 0.2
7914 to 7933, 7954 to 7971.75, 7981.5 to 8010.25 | 0.2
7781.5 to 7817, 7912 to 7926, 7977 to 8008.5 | 0.5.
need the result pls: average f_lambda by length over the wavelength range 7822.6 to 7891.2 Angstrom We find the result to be 12.4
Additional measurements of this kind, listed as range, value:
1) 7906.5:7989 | 12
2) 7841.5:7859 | 12.2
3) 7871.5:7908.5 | 12.2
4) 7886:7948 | 12.1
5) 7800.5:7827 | 12.5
